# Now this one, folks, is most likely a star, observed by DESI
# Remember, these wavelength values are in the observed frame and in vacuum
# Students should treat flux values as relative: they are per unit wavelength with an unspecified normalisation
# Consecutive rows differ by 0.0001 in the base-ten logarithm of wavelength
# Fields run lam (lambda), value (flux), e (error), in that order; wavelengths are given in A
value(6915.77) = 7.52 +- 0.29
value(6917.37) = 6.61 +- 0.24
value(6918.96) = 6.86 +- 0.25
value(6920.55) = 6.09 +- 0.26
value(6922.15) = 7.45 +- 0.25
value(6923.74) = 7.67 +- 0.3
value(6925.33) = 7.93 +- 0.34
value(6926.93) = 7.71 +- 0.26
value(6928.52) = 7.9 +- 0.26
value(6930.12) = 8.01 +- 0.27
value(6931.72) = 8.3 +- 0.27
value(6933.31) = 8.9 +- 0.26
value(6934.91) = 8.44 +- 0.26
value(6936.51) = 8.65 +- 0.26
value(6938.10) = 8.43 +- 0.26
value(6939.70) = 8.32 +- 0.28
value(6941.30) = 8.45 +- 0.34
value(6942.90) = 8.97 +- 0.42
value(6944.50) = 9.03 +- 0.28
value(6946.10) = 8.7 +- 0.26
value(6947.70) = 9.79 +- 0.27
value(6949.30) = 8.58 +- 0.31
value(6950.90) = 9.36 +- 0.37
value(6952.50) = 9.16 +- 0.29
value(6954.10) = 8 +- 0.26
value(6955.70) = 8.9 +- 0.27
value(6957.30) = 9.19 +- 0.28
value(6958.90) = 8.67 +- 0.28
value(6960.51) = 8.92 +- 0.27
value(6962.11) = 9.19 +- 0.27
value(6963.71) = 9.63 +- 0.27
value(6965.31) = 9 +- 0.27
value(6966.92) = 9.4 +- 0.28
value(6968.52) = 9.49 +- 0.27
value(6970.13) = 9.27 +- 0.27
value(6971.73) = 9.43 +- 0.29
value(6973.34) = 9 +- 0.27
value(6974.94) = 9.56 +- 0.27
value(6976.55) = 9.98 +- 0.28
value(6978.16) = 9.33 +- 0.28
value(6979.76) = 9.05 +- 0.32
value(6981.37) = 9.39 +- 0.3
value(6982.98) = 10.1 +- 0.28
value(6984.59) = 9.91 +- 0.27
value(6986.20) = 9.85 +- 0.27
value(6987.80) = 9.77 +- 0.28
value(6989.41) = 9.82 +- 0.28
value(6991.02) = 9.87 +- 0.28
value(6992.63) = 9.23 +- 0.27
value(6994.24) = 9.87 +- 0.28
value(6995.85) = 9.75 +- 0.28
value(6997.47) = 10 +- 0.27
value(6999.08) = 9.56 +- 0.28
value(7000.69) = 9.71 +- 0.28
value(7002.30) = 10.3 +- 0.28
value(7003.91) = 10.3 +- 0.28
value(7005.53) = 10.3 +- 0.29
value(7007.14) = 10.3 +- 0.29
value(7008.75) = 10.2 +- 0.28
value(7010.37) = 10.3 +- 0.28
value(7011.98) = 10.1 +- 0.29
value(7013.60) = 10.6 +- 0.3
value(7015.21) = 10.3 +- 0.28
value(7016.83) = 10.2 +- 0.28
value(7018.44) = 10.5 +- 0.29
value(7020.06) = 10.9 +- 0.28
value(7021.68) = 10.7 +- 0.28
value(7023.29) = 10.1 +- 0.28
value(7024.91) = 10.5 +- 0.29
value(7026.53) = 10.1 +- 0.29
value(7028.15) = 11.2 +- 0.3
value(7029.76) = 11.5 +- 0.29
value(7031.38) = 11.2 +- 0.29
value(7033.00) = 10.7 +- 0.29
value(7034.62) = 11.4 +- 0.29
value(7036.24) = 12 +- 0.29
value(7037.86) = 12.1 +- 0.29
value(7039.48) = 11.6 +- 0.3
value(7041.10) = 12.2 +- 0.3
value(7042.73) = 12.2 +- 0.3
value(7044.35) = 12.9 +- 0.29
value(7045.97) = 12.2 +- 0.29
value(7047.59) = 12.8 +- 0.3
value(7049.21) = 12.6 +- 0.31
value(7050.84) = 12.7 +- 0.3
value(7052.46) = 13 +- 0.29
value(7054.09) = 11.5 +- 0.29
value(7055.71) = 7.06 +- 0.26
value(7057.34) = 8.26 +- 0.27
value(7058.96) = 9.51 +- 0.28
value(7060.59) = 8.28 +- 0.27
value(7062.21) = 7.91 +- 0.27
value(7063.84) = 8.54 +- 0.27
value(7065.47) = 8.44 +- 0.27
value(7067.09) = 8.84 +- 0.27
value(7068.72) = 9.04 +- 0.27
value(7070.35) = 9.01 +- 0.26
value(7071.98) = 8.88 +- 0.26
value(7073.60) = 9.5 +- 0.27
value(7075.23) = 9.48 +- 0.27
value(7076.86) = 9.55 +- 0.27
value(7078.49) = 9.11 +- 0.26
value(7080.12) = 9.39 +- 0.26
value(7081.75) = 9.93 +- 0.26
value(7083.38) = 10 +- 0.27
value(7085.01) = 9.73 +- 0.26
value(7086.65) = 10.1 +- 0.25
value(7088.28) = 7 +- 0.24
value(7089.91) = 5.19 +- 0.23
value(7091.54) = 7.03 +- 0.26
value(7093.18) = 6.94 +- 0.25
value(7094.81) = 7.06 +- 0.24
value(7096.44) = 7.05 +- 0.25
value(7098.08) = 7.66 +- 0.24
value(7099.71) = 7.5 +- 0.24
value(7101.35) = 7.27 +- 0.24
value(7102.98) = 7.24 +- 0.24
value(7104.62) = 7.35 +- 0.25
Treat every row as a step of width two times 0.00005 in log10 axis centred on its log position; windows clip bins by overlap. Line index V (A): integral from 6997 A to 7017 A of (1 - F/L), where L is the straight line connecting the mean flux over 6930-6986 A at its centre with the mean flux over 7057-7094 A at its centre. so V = -2.8 A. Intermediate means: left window 9.06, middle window 10.2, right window 8.69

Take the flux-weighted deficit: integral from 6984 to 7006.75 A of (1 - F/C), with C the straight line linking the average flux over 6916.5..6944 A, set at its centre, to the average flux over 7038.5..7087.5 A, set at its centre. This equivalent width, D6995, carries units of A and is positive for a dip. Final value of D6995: -2.2 A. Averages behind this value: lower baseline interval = 7.93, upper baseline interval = 10.1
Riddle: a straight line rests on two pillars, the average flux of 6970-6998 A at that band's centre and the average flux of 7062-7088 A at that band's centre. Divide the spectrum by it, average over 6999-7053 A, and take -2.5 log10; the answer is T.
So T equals -0.18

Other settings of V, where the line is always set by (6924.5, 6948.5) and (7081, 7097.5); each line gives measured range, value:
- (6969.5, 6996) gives -4.0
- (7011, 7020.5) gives -2.5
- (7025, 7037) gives -4.3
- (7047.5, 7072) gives -4.9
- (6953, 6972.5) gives -1.6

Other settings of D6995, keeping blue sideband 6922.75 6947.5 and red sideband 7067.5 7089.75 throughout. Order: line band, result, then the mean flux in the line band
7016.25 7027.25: -2.0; 10.4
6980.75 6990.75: -1.3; 9.82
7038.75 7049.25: -3.9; 12.3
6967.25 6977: -1.0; 9.44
